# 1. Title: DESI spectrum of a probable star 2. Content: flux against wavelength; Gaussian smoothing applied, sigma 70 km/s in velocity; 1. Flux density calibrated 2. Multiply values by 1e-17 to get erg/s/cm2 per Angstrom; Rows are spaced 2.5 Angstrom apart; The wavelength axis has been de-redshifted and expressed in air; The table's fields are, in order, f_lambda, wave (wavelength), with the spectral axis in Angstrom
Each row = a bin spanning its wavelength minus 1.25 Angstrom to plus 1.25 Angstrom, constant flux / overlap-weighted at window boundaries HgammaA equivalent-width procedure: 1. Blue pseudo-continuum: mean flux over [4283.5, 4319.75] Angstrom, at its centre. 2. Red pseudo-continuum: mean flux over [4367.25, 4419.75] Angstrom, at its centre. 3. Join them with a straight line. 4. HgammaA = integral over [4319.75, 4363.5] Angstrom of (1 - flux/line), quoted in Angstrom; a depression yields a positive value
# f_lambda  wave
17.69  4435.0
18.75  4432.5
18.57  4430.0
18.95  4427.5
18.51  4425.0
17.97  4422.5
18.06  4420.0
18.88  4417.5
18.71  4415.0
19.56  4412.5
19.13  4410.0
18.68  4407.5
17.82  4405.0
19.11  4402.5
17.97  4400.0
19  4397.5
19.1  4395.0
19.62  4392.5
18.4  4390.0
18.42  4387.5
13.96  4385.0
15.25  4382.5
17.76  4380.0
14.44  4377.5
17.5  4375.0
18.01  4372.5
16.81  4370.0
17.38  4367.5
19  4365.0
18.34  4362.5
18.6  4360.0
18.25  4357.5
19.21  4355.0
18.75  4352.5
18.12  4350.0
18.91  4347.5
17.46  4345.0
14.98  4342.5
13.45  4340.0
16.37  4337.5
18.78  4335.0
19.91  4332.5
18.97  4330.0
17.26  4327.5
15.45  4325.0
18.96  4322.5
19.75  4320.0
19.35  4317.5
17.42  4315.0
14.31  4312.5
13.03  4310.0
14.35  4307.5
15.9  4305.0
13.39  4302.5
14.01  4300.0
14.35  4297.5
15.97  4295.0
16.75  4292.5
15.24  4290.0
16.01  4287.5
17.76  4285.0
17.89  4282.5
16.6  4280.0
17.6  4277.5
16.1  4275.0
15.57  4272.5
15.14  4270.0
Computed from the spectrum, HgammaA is -3.1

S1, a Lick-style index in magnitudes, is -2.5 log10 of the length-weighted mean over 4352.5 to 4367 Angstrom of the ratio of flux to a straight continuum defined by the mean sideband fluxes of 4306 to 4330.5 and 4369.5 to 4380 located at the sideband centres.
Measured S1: -0.11 mag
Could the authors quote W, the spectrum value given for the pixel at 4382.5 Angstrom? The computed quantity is 15.25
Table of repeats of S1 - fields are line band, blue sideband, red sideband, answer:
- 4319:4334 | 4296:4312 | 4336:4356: -0.16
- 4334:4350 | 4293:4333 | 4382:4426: 0.01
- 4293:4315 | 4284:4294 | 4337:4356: 0.13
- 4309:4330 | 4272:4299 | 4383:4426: -0.01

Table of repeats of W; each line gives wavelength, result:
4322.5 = 18.96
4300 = 14.01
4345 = 17.46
